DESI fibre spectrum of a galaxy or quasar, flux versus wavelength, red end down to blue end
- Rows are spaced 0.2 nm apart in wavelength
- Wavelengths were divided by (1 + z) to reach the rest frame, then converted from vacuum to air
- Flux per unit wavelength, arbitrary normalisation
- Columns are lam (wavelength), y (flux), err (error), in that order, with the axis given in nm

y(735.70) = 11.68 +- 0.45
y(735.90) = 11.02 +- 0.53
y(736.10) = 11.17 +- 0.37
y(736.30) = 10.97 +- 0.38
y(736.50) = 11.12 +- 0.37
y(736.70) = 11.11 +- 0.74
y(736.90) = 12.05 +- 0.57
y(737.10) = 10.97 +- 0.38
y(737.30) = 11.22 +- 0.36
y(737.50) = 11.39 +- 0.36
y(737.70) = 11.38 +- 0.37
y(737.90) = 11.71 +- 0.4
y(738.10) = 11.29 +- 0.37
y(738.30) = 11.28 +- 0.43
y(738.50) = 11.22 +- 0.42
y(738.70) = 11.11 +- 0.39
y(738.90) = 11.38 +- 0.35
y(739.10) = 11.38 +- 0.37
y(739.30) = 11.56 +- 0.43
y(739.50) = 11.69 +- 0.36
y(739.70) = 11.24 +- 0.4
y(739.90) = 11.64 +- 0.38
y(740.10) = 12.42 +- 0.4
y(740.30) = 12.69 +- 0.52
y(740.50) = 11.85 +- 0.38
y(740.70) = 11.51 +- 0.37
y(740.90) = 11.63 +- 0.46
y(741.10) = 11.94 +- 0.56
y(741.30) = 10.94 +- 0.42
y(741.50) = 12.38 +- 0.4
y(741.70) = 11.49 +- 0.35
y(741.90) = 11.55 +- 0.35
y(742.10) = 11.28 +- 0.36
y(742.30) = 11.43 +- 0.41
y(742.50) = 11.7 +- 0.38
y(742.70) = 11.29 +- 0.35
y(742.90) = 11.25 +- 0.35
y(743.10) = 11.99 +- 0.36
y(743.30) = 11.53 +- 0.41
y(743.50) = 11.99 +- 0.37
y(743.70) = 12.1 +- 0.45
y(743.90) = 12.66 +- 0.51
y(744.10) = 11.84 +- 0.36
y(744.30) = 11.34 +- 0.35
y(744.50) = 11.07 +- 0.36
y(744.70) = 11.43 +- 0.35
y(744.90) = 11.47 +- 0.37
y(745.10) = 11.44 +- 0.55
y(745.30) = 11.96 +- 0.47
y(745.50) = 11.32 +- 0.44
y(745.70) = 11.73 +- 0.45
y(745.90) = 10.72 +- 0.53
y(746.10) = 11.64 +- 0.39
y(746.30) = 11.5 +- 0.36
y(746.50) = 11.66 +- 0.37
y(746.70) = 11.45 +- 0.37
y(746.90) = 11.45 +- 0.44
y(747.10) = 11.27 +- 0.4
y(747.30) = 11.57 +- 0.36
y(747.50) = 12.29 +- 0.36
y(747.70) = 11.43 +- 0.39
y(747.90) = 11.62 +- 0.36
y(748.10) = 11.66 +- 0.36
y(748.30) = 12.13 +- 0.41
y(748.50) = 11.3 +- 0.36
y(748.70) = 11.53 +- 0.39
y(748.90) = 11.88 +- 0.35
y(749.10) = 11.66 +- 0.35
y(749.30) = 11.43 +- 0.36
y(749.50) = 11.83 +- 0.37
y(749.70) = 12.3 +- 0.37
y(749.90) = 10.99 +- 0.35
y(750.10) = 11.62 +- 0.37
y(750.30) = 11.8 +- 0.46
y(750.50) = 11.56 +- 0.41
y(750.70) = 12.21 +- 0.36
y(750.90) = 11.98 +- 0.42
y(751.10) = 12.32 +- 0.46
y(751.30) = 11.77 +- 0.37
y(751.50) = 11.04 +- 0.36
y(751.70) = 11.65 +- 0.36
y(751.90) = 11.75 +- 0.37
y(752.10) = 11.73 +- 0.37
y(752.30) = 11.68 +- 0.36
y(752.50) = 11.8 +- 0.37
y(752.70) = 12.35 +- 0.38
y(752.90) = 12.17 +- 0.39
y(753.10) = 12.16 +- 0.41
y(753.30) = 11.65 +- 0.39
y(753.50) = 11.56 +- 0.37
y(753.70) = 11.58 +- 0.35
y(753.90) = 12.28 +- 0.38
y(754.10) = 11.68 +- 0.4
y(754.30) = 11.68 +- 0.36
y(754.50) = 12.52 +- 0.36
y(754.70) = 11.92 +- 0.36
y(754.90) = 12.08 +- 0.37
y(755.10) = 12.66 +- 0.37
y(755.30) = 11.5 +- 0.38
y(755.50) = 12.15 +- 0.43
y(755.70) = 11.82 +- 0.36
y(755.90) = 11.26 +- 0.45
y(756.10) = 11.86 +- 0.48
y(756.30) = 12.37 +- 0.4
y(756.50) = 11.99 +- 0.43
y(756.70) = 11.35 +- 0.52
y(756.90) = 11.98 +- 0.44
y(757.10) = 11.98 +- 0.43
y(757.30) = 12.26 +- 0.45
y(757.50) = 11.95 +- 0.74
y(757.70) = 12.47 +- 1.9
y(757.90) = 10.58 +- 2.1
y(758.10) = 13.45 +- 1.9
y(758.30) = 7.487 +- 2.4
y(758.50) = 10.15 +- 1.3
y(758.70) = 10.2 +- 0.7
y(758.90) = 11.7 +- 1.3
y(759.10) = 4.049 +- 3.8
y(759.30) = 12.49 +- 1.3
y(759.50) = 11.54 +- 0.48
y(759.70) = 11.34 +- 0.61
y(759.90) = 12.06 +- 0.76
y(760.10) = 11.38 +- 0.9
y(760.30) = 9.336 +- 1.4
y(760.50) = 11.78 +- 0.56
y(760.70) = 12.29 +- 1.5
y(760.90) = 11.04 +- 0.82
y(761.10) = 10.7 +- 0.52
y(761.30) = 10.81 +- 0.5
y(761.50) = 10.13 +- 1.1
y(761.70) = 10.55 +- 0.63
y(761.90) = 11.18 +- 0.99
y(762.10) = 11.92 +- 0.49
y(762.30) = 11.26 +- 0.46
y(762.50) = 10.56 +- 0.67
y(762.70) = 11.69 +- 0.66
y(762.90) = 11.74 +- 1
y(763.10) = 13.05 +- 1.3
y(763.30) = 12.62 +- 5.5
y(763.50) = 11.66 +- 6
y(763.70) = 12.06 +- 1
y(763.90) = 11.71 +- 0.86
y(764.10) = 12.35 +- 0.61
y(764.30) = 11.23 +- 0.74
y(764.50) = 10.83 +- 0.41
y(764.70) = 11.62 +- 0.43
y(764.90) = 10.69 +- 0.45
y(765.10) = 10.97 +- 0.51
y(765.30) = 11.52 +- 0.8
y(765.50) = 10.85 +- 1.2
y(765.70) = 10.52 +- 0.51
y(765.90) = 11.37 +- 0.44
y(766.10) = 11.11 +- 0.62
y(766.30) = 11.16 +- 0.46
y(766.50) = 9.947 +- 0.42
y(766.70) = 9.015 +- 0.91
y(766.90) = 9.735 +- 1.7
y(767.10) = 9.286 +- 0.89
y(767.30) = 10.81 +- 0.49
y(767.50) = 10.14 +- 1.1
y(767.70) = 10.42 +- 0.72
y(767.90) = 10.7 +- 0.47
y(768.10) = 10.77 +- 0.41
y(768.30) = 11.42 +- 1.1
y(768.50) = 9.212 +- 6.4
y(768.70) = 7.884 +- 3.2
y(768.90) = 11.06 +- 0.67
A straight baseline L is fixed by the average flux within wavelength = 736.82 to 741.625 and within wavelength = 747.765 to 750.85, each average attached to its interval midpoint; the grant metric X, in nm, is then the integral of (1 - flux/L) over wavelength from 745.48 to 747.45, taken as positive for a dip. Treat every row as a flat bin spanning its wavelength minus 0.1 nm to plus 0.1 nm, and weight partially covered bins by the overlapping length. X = 0.04 nm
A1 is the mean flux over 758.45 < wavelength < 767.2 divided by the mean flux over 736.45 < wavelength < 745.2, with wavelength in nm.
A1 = 0.9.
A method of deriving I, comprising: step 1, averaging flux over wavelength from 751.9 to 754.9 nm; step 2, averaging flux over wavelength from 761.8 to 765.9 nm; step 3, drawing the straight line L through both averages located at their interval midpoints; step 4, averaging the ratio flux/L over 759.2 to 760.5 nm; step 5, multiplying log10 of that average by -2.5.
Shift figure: 0.025 mag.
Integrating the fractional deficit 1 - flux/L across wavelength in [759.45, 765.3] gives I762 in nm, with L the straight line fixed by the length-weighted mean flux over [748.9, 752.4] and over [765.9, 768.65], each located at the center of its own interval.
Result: -0.371 nm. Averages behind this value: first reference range 11.7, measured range 11.4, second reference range 10.3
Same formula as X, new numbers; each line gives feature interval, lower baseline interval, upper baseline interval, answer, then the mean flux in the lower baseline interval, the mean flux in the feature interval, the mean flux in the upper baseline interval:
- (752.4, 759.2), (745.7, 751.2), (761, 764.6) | 0.04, 11.7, 11.5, 11.4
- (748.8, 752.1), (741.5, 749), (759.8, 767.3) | -0.08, 11.6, 11.7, 11.1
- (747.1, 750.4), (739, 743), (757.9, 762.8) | -0.11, 11.6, 11.7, 10.8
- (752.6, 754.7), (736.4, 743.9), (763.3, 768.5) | -0.14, 11.6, 12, 10.9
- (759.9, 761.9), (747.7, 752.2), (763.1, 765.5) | 0.11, 11.7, 11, 11.6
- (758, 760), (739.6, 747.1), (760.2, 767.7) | 0.13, 11.6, 10.4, 11.1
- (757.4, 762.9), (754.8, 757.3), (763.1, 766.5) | 0.36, 11.9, 10.9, 11.4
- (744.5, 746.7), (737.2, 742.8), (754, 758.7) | 0.02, 11.6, 11.5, 11.7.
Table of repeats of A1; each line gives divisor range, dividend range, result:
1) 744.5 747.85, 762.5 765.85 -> 1.00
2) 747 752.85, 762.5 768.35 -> 0.94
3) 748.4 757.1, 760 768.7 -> 0.93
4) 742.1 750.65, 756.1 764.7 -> 0.97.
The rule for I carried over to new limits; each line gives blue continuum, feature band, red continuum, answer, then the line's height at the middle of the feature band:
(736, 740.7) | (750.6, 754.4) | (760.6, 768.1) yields -0.056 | 11.2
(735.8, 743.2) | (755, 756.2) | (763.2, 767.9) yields -0.069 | 11.1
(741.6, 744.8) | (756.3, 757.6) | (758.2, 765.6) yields -0.071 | 11.2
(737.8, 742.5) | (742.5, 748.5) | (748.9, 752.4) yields 0.005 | 11.7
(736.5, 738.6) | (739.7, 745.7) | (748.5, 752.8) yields -0.017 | 11.5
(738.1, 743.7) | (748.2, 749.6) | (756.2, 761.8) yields -0.030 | 11.4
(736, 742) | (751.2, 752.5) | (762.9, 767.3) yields -0.029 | 11.3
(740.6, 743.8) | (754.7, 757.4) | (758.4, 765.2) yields -0.062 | 11.3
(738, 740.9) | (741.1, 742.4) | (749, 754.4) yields 0.008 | 11.6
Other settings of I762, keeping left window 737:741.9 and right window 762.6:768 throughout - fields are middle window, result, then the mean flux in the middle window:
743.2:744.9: -0.04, 11.7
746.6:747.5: -0.01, 11.5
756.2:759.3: 0.06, 11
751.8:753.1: -0.07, 11.9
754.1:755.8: -0.11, 12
